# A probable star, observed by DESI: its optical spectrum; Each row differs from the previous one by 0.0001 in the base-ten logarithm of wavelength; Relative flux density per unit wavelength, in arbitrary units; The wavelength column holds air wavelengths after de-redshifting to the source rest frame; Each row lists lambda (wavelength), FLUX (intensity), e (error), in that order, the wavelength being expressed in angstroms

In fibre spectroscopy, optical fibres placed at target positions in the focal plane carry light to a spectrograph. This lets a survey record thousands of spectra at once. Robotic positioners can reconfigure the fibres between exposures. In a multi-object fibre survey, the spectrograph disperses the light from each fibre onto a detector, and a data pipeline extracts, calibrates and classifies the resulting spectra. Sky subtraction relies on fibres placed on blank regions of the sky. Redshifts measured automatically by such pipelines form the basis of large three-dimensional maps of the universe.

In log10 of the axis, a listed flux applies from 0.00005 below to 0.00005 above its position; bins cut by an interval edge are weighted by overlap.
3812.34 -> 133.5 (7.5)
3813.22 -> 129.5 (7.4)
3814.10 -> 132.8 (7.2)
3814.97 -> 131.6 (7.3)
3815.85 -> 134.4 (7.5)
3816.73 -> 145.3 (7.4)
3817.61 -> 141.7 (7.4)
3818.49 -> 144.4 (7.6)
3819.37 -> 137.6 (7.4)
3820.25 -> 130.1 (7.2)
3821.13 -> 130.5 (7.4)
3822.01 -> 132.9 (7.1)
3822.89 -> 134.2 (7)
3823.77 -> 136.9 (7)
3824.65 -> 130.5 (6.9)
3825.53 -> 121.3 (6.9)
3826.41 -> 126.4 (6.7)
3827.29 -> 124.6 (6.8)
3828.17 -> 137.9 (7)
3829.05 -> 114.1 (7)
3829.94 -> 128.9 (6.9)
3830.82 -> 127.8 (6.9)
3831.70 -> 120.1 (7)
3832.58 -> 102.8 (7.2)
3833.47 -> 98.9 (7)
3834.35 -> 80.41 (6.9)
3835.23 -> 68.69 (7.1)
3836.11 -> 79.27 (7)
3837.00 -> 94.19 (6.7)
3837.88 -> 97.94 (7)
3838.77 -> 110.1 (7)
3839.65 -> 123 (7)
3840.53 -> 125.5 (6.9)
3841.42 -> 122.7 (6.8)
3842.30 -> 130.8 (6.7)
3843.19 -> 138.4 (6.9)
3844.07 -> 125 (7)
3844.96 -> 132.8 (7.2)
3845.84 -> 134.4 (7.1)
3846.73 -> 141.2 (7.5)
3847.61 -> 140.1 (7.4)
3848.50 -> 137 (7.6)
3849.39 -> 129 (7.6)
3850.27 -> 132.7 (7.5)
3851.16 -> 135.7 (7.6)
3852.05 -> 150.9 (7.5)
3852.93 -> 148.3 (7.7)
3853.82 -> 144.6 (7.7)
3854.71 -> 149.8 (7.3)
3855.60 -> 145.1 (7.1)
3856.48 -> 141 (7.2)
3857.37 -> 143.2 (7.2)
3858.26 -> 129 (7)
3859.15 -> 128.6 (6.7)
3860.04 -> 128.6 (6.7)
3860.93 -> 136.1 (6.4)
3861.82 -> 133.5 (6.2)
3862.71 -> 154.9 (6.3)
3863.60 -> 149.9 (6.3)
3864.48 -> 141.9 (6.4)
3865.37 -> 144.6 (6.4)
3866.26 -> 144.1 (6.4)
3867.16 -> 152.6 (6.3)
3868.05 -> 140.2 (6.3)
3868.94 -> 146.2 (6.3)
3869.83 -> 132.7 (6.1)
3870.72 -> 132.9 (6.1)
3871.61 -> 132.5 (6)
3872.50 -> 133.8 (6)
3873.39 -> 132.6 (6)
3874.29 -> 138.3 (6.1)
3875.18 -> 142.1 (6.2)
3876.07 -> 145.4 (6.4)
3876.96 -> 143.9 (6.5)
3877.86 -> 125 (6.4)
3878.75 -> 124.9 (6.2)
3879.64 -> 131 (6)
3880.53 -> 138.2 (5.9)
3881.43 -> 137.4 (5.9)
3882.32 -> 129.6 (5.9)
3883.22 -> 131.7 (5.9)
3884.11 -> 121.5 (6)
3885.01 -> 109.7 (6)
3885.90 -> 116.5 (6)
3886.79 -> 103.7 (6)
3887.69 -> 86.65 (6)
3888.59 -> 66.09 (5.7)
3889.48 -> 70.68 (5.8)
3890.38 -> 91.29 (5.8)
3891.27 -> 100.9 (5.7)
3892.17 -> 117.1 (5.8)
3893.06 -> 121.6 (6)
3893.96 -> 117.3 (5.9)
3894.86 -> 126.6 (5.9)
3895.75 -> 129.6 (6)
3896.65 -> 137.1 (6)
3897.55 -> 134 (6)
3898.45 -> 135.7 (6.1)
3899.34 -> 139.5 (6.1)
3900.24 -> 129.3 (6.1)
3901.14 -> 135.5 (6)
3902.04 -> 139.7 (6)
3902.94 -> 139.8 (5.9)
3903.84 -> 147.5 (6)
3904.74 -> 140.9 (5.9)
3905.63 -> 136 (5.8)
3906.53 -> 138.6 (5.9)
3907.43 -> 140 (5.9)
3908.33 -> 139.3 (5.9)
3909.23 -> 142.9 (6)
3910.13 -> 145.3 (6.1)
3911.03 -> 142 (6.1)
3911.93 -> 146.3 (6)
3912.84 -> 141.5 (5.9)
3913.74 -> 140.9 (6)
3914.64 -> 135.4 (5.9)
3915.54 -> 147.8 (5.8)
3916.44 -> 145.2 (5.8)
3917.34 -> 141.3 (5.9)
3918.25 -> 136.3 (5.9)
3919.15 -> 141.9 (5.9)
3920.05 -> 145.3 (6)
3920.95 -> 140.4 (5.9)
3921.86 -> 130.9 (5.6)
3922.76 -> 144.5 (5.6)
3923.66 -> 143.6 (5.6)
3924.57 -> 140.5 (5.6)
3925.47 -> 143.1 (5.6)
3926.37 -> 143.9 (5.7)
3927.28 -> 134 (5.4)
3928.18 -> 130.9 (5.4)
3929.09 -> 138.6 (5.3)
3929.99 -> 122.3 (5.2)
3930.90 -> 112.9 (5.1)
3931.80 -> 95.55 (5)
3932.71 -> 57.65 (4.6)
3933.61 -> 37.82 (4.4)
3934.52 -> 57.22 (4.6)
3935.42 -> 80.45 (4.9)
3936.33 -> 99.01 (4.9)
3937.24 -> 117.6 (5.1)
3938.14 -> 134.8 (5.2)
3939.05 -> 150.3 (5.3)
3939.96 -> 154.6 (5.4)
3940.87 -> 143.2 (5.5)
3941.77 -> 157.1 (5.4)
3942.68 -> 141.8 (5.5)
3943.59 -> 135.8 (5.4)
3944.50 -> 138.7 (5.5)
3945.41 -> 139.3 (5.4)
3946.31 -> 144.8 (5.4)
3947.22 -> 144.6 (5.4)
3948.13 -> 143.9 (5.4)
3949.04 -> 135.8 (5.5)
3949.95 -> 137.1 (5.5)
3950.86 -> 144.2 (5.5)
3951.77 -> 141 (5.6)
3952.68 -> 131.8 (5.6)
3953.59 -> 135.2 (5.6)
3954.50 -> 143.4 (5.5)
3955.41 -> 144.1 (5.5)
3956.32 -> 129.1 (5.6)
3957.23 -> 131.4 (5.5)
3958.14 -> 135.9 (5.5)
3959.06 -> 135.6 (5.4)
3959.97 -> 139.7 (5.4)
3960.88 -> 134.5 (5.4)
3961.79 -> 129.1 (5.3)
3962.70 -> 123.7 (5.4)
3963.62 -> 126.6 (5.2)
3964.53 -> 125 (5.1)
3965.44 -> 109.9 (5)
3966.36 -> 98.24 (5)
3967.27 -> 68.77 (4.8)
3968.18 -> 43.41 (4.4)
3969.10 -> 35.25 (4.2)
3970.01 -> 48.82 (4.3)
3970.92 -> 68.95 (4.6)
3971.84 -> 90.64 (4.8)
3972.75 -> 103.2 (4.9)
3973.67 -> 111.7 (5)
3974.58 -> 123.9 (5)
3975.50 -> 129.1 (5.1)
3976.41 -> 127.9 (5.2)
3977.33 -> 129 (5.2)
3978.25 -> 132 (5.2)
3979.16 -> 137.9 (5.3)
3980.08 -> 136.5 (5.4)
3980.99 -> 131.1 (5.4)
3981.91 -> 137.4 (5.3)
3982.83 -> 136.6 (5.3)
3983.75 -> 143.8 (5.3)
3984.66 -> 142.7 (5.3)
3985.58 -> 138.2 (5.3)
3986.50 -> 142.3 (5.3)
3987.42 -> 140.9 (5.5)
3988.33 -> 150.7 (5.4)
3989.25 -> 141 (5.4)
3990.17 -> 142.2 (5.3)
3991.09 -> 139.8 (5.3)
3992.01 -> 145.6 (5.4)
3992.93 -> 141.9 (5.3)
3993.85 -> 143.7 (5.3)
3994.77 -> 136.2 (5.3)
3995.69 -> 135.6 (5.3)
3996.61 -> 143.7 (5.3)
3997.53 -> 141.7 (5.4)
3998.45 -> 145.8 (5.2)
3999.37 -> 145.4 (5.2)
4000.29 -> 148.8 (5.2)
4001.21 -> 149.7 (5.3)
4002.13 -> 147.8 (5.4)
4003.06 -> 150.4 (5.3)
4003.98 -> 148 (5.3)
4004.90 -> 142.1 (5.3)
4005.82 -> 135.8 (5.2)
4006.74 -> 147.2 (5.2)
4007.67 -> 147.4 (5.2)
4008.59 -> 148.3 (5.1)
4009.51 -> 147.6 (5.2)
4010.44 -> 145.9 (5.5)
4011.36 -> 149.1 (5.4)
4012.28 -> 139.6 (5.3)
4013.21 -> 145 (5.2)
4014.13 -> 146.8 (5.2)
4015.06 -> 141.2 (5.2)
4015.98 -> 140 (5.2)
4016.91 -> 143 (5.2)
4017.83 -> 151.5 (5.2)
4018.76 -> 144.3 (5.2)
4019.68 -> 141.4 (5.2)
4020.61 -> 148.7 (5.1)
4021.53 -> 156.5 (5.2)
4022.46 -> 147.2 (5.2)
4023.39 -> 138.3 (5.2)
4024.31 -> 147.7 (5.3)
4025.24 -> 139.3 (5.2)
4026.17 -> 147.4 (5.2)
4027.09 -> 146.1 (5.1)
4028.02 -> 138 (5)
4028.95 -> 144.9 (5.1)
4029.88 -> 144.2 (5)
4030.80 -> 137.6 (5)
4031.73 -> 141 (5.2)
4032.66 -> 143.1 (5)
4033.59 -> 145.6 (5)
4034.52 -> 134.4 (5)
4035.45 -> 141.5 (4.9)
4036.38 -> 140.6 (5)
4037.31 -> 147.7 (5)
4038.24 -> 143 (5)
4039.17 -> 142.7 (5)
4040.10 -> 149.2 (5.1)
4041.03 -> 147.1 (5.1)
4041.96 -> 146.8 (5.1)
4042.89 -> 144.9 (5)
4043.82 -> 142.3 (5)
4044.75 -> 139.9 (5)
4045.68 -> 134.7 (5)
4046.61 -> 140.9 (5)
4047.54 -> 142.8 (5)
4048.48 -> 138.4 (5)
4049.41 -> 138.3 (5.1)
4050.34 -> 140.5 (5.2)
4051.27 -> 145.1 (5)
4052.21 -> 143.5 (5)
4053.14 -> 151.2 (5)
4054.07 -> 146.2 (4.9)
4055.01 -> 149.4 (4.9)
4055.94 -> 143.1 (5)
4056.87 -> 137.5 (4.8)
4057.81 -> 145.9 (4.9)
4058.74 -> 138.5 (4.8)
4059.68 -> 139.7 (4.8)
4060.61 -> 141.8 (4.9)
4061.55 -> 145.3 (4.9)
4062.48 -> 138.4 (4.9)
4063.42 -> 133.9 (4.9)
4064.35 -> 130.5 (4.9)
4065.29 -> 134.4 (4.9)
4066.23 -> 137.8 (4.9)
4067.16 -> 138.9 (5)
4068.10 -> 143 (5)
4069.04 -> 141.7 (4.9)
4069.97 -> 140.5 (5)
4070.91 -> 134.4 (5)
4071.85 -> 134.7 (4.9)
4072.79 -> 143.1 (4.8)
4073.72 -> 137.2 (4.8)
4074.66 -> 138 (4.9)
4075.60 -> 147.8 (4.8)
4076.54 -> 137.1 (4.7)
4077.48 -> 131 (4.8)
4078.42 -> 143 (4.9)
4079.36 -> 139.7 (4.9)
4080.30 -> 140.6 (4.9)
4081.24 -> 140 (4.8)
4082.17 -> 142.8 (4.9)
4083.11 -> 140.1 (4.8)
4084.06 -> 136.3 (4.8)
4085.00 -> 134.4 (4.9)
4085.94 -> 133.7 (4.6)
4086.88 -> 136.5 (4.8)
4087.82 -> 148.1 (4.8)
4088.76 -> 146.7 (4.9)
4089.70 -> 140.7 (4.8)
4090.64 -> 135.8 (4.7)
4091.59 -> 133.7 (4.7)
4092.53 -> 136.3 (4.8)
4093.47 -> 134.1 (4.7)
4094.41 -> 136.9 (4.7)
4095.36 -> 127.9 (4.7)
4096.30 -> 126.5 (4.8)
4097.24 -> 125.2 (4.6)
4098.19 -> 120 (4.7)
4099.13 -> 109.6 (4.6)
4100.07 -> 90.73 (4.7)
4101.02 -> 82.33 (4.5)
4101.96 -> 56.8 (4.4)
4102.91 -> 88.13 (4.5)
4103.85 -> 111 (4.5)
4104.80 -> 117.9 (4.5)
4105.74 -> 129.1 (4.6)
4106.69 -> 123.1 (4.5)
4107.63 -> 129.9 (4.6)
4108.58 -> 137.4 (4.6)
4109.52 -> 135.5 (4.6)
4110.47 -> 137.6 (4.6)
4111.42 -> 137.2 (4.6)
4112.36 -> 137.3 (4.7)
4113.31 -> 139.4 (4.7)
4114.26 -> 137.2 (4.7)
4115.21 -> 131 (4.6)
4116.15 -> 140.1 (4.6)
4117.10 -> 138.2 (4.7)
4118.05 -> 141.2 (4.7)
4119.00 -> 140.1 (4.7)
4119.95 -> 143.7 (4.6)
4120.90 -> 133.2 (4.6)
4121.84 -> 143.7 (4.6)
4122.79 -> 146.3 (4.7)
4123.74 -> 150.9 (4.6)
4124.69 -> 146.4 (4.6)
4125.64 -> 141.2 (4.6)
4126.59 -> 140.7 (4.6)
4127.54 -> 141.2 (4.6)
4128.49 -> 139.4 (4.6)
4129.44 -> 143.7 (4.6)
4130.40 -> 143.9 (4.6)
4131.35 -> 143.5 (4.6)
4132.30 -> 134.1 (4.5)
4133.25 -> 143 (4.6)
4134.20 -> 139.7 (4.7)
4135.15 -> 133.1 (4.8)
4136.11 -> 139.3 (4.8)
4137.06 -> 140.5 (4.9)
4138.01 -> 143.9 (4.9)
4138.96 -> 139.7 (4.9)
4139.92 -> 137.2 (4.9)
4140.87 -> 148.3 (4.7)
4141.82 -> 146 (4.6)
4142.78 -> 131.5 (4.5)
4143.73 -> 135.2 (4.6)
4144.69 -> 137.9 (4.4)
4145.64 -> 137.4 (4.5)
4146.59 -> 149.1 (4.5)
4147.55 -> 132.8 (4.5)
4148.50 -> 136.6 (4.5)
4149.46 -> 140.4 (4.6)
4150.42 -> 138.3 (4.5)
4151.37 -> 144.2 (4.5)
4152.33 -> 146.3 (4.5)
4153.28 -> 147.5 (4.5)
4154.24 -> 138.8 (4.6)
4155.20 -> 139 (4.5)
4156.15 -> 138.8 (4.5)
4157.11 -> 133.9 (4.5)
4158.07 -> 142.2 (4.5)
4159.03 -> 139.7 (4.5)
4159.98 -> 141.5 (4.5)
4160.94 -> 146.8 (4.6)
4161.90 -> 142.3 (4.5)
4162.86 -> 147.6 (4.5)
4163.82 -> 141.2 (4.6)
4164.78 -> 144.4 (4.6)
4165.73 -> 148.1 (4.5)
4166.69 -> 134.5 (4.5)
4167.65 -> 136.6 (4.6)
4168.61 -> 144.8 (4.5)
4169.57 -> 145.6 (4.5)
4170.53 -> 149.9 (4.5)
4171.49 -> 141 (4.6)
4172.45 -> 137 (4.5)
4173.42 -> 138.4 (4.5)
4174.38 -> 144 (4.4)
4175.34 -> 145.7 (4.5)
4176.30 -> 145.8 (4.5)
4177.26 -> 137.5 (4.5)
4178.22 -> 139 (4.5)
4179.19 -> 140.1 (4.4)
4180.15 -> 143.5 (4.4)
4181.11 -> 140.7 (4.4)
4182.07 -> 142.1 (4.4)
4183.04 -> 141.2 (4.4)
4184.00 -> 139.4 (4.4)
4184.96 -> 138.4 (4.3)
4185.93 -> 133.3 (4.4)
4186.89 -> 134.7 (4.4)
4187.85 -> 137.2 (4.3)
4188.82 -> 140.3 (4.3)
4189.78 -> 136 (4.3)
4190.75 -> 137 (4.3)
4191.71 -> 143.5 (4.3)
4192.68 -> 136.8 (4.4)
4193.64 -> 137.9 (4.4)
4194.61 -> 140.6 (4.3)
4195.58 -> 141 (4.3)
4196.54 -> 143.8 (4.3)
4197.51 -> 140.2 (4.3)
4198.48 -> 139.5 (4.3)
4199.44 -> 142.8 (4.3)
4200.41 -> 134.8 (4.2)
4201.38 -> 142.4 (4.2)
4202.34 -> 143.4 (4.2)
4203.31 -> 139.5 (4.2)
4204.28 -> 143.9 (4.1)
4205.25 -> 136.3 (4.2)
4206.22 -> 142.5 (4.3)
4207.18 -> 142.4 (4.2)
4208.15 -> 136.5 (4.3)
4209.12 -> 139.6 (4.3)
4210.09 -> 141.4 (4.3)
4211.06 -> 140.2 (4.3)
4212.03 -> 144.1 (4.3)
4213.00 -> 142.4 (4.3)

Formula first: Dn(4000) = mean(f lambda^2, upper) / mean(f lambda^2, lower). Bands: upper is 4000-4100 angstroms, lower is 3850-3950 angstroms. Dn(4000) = 1.16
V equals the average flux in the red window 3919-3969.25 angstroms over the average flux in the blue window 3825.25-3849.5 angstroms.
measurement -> 1.1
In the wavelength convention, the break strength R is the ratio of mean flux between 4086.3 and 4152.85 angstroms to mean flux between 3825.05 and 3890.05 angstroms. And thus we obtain 1.06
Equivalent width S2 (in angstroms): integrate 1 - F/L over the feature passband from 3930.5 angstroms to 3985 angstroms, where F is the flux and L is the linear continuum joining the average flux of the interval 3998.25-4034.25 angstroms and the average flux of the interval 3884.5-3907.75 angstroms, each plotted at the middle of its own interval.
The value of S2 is 5.5 angstroms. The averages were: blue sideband 121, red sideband 145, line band 120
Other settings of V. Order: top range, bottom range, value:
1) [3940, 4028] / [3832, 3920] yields 1.04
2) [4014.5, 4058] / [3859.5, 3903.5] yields 1.12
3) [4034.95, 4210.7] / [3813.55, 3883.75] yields 1.05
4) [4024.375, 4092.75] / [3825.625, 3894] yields 1.12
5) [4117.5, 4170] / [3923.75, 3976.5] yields 1.18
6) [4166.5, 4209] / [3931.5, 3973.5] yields 1.20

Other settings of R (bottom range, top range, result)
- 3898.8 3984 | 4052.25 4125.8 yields 1.06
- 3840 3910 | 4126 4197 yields 1.07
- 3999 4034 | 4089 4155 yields 0.92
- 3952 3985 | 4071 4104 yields 1.09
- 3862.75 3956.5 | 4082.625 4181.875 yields 1.04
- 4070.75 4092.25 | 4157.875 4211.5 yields 1.01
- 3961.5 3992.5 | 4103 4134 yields 1.15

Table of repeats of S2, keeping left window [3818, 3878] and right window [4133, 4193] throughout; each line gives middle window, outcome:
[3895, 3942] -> 0.59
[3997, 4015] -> -1.36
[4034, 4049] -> -0.62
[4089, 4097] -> 0.25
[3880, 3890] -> 1.63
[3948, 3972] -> 3.26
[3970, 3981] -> 1.60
